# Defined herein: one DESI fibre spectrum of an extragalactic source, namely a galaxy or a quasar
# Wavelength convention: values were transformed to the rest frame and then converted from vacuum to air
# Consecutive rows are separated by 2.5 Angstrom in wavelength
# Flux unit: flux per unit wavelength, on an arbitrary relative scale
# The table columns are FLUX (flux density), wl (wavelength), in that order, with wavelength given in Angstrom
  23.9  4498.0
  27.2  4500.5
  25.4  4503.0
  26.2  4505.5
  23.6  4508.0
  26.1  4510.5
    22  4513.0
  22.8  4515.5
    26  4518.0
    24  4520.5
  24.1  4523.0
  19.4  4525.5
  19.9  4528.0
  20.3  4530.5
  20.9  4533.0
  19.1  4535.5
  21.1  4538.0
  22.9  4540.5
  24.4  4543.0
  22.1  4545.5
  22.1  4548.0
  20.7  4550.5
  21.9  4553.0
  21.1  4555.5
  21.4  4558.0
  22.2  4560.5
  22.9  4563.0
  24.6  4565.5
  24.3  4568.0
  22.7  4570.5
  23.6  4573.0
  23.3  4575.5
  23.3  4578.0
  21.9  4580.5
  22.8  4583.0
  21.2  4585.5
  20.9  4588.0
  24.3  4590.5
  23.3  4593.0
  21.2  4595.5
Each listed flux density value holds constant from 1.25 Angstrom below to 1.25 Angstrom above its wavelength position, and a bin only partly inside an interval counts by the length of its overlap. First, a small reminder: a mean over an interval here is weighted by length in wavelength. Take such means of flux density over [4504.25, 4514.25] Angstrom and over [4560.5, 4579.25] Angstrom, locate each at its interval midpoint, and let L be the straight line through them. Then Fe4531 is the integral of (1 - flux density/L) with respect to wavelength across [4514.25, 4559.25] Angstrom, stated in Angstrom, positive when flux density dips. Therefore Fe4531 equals 4.0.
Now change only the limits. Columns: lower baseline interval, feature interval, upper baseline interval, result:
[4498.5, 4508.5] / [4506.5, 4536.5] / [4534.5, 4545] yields 1.8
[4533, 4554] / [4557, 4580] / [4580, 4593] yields -1.1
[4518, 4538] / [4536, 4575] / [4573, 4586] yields -0.7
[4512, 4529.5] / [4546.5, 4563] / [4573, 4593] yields 0.7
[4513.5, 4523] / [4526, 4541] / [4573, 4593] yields 2.0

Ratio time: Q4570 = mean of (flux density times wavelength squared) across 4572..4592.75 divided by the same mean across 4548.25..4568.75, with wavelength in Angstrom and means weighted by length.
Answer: 1.03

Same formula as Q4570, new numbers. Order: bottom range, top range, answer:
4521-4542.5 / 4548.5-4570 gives 1.07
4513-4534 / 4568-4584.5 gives 1.06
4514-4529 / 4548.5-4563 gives 0.97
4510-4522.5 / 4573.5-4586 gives 0.97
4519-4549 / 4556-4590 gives 1.06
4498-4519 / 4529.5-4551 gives 0.88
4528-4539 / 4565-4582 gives 1.17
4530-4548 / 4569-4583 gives 1.08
